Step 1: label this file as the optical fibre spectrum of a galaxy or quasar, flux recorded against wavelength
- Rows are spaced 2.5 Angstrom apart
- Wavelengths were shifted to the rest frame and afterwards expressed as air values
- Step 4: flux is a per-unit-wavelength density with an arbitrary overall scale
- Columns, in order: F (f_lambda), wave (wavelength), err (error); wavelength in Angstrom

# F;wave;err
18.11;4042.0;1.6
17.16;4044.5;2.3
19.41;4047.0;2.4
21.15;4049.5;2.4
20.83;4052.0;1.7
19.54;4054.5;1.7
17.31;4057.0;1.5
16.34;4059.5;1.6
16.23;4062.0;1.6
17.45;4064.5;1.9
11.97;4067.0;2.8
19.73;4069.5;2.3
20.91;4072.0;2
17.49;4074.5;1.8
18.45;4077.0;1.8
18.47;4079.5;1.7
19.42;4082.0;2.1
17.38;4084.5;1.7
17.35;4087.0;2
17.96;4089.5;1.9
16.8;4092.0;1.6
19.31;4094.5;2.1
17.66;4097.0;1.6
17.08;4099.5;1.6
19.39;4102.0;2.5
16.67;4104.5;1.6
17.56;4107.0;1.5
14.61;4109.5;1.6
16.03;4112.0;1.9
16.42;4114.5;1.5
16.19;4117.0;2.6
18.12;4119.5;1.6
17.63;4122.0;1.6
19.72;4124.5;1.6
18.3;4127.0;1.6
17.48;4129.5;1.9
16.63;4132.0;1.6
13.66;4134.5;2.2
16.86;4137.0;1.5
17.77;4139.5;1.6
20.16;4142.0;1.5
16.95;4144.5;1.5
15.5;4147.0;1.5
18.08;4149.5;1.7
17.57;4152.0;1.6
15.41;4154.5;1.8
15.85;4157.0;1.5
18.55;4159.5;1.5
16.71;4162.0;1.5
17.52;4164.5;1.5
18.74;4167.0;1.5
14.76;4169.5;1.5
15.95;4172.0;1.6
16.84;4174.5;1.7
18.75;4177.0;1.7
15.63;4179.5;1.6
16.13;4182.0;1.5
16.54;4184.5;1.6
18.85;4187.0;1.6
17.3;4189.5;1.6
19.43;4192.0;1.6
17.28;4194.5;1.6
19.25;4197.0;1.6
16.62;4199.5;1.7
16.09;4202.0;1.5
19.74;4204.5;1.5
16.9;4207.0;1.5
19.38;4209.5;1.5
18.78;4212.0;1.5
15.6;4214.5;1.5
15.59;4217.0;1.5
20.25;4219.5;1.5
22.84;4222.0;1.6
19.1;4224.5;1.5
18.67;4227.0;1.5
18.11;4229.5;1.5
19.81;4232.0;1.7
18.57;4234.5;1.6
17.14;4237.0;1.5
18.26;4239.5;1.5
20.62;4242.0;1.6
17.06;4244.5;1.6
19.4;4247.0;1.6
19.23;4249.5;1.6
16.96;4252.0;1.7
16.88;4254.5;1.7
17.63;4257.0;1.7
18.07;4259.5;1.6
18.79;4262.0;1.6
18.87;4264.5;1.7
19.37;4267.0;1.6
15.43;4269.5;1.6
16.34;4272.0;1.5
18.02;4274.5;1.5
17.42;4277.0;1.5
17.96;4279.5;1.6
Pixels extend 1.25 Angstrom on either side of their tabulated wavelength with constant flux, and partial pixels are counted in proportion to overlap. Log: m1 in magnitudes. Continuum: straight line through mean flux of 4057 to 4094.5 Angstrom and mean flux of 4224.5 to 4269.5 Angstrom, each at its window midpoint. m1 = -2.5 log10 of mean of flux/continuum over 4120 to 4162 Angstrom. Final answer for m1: 0.04 mag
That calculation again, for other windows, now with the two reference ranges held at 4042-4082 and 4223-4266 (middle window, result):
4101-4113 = 0.09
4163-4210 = 0.06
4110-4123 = 0.10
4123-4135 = 0.06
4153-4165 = 0.10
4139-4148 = 0.04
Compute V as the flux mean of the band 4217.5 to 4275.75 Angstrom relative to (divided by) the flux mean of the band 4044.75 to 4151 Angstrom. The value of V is 1.05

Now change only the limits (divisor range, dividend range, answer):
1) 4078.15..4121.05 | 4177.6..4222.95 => 1.03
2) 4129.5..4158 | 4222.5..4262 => 1.10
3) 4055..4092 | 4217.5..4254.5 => 1.07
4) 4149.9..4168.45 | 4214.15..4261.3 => 1.07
